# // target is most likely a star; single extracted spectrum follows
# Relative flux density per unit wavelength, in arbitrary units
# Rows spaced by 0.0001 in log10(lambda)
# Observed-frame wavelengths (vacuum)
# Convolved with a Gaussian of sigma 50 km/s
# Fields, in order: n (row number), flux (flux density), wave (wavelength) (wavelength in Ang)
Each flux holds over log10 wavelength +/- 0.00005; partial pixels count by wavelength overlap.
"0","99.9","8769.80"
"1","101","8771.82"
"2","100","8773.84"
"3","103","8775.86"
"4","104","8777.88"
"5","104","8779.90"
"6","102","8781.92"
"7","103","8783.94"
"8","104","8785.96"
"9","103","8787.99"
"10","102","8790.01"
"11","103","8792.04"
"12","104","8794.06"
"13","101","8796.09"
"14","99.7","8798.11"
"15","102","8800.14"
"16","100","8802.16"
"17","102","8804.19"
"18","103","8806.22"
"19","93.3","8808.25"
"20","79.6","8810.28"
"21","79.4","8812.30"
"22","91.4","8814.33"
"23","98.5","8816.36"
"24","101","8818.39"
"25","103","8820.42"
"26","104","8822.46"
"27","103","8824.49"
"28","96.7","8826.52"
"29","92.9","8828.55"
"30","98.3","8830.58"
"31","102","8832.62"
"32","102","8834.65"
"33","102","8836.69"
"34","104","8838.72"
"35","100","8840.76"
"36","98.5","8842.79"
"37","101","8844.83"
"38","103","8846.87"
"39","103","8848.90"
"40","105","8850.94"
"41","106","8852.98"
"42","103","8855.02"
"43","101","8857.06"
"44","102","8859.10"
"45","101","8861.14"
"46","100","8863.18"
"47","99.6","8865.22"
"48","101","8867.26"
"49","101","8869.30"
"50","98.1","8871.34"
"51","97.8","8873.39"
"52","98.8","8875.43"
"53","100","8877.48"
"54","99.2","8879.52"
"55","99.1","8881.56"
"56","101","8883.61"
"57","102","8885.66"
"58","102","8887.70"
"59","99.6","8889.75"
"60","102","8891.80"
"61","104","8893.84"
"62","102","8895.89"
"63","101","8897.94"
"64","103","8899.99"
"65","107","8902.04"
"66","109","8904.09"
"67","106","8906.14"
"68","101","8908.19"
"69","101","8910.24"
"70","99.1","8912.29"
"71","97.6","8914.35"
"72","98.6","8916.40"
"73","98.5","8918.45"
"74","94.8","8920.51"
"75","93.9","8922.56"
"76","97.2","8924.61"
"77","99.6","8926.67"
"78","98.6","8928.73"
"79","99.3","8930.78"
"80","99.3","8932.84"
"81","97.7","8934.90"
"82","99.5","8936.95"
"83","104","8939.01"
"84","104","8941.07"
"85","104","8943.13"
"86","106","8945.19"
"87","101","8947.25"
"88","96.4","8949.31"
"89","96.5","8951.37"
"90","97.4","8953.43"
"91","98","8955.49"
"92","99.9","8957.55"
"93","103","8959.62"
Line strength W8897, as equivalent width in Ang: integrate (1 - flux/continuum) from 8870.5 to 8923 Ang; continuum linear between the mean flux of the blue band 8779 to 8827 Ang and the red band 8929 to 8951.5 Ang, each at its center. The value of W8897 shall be -0.2 Ang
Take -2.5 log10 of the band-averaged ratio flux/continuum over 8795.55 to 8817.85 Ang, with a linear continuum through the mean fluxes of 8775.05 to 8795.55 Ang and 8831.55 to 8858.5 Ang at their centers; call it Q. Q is 0.08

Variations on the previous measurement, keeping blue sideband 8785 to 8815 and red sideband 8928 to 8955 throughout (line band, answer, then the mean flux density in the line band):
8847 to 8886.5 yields -0.02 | 101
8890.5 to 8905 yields -0.05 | 104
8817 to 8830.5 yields -0.02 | 99.9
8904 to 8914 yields -0.03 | 102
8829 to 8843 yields -0.03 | 101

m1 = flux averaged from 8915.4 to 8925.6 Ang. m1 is 96.6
